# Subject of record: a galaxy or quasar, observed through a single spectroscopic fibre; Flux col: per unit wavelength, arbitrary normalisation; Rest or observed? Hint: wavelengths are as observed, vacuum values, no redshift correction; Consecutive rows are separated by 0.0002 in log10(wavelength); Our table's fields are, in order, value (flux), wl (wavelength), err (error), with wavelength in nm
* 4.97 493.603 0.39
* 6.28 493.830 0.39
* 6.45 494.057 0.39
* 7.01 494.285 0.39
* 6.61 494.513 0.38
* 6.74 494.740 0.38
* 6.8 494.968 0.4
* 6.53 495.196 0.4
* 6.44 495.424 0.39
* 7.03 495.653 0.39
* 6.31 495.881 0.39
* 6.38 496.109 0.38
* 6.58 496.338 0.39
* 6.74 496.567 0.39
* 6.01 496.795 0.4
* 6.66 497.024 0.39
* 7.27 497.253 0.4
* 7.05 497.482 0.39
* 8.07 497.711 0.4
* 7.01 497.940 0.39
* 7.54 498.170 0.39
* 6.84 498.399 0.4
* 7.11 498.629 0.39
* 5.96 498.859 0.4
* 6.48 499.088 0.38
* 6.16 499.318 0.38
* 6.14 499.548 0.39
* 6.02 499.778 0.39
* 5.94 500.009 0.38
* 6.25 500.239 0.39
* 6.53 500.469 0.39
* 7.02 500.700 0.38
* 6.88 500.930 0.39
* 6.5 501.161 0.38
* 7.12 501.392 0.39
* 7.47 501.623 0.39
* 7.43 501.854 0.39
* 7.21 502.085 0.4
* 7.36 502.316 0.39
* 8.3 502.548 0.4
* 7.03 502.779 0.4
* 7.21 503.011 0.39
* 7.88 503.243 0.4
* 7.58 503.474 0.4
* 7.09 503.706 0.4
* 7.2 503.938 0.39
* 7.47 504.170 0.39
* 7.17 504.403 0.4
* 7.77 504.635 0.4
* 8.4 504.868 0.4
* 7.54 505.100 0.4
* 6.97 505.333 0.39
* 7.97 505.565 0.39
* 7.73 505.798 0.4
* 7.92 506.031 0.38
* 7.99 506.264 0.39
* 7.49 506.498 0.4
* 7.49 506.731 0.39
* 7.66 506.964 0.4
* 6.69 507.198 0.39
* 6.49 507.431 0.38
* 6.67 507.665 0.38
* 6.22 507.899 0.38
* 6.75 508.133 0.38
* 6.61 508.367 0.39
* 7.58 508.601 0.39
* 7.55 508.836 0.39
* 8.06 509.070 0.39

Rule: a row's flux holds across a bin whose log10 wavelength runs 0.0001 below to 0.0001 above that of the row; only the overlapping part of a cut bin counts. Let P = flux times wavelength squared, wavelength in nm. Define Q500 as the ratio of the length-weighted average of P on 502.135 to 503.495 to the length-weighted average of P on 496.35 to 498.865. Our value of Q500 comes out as 1.11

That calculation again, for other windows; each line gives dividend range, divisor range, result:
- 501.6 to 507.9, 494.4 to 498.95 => 1.13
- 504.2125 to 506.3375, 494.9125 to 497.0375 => 1.22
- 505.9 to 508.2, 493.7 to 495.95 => 1.13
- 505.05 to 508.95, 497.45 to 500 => 1.12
